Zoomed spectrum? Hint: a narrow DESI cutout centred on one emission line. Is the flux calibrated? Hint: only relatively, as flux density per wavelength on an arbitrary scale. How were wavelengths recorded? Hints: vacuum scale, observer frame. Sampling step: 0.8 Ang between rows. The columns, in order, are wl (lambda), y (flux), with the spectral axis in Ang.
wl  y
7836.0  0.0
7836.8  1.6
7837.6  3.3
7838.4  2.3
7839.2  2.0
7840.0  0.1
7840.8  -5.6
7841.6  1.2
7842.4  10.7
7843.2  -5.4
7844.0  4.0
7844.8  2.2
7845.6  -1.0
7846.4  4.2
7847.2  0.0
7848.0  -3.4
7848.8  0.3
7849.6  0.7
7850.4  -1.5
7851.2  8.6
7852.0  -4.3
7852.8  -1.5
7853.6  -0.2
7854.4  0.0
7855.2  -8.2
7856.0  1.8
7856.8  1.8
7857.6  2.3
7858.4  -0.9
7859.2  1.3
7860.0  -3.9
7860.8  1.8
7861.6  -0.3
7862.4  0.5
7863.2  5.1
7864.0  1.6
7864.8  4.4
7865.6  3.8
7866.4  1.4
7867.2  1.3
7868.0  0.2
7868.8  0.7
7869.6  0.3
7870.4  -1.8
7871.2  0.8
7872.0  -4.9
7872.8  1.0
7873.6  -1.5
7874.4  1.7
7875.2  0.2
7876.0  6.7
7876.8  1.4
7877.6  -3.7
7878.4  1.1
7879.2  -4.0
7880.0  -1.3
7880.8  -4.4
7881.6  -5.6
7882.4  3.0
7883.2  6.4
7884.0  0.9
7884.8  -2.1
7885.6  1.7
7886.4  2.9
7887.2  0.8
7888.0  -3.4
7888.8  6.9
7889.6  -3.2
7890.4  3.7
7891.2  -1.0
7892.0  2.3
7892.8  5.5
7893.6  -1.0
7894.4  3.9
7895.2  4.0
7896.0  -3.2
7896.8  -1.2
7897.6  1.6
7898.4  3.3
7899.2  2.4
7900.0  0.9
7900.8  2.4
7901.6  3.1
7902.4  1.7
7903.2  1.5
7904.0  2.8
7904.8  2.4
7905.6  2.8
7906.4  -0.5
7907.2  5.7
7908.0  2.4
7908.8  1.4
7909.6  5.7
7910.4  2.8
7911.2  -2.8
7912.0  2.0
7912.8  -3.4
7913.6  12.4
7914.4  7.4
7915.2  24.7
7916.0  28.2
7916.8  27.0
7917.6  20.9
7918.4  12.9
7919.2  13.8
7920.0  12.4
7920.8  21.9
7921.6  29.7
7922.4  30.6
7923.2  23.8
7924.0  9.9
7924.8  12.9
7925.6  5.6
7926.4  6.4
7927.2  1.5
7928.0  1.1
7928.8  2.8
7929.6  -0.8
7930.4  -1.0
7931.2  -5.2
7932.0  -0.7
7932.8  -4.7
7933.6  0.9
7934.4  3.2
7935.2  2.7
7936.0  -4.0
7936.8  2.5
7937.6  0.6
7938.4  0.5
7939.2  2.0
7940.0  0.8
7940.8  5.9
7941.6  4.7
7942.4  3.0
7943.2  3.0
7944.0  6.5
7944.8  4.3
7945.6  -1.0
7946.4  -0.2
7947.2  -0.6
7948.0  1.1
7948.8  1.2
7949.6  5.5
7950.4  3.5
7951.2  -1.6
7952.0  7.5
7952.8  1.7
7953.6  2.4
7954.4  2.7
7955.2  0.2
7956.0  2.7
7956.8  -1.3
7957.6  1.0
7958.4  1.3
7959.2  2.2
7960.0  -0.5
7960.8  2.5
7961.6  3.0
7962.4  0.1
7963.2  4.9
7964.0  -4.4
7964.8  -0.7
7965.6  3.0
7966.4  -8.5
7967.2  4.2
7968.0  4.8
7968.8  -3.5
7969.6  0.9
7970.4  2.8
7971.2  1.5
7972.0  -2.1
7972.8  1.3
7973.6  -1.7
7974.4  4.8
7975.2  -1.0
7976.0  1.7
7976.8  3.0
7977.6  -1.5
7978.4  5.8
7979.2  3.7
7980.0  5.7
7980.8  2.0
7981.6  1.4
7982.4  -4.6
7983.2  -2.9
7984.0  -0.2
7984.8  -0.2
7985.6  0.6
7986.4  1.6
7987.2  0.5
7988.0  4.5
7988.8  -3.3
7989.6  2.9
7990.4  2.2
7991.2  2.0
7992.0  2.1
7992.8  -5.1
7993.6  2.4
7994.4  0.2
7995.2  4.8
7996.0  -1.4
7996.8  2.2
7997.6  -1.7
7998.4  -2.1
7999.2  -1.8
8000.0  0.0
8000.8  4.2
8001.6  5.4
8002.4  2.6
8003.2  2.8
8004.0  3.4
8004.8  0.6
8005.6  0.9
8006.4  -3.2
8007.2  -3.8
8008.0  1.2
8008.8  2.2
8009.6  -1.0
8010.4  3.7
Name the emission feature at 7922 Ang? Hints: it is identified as [O II]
